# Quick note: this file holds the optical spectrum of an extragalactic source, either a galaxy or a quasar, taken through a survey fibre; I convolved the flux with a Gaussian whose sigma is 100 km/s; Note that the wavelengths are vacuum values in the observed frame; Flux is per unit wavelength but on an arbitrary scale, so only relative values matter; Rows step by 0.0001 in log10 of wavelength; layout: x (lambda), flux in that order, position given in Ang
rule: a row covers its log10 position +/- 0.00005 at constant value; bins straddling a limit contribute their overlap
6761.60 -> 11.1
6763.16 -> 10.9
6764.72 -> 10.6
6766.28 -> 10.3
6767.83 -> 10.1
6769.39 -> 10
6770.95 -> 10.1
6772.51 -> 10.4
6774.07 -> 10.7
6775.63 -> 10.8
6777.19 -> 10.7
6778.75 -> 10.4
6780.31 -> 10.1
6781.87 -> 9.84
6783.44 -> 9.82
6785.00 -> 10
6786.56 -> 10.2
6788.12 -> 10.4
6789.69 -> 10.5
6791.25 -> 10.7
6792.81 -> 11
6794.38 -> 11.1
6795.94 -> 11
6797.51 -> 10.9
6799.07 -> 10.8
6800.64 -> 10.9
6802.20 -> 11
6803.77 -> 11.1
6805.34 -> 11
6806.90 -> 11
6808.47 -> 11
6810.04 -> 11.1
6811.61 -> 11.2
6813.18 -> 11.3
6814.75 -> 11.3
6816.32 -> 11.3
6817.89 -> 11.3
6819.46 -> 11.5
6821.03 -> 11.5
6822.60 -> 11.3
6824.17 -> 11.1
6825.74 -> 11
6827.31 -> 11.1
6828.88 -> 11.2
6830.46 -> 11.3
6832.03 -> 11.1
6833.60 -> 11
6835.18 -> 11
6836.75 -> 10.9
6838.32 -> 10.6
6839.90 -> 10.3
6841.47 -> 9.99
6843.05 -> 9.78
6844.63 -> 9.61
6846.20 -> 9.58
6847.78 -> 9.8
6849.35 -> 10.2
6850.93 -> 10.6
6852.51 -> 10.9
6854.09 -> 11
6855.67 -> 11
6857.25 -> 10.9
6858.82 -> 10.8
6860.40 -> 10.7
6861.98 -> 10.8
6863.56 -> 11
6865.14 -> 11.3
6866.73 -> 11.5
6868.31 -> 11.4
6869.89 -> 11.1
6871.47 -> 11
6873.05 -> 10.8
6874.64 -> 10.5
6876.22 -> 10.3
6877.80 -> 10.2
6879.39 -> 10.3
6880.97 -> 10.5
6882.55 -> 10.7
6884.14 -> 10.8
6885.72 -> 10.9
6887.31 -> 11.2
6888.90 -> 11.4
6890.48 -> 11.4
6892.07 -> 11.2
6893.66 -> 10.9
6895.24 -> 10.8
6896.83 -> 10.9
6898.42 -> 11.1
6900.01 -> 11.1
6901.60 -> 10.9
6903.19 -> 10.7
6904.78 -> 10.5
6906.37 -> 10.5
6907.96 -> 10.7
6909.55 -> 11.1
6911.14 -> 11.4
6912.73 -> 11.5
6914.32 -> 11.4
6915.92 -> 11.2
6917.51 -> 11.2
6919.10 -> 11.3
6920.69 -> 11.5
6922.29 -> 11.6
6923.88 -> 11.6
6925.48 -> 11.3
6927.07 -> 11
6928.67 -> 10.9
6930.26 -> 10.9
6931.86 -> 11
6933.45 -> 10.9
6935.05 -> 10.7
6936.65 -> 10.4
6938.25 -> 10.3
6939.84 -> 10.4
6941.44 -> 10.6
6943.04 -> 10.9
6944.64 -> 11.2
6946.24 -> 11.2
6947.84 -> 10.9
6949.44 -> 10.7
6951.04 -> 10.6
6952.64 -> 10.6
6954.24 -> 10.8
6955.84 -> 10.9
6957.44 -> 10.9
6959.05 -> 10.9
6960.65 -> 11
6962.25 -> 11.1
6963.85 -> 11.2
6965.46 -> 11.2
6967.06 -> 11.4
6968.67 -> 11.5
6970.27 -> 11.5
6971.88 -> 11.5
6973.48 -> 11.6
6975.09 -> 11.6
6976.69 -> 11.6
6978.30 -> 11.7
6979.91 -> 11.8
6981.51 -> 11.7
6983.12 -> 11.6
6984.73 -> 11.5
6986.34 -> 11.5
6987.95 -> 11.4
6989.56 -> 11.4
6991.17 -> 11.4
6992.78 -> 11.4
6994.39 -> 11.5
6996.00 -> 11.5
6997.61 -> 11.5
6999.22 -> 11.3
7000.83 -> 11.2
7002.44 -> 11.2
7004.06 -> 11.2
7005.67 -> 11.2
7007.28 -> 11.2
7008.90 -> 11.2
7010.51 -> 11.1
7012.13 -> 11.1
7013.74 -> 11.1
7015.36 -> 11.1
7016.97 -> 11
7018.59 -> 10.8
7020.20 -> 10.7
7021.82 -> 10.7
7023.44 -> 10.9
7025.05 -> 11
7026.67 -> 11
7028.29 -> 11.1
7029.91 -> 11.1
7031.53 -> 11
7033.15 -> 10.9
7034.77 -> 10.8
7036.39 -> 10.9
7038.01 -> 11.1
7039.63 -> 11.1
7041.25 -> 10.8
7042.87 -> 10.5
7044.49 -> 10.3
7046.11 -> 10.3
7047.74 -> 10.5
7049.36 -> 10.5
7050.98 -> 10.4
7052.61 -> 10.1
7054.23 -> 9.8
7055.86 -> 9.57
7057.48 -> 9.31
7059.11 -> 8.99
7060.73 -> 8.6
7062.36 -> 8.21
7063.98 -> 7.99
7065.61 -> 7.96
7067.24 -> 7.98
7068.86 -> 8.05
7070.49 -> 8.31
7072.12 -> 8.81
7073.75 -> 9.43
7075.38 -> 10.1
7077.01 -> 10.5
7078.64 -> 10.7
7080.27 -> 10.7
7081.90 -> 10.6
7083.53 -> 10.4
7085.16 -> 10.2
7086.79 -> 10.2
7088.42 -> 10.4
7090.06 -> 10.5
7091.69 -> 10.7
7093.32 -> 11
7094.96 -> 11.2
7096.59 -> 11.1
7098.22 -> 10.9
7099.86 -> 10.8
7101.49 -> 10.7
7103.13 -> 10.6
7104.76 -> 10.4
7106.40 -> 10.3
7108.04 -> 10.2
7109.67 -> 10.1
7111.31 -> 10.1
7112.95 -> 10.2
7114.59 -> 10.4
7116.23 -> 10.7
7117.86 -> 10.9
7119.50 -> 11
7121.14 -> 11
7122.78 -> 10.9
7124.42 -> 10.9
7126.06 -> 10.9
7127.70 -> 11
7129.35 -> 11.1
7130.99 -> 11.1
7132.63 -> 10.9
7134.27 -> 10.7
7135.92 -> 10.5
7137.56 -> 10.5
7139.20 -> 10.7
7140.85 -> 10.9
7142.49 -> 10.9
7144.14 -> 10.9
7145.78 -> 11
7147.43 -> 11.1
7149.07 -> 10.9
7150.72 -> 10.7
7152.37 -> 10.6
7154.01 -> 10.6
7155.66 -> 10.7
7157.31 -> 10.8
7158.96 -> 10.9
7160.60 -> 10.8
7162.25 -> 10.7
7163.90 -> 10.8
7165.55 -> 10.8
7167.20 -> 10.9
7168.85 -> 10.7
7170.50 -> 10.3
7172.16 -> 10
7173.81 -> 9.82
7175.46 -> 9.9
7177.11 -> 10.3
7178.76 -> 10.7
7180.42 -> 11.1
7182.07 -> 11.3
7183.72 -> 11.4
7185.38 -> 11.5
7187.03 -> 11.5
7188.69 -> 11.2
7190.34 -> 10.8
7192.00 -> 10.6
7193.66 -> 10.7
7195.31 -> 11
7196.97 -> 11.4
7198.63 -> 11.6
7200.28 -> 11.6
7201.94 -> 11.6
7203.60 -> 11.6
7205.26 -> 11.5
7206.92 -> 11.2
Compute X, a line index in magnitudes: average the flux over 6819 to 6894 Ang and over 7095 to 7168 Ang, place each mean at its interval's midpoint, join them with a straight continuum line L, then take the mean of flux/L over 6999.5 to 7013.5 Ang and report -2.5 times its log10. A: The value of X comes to -0.04 mag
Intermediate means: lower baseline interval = 10.8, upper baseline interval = 10.7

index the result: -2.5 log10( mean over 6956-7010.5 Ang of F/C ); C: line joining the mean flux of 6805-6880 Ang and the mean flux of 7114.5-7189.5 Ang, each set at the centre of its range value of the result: -0.05 mag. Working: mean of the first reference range 10.8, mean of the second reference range 10.8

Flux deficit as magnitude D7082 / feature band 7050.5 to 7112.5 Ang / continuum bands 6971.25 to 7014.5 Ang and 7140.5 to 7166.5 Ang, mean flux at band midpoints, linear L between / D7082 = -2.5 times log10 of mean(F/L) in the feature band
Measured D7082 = 0.12 mag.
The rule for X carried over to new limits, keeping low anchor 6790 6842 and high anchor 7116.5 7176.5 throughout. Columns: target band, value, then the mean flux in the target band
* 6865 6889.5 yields 0.01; 10.8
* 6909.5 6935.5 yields -0.03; 11.2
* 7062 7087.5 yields 0.15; 9.4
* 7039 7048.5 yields 0.03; 10.6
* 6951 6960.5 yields 0.01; 10.8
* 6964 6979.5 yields -0.06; 11.5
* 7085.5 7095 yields 0.02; 10.6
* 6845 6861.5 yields 0.05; 10.5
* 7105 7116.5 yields 0.05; 10.3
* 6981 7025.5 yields -0.04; 11.2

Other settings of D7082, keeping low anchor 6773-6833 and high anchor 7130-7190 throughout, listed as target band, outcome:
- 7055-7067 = 0.24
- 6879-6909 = 0.00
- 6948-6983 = -0.04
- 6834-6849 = 0.07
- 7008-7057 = 0.01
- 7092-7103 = -0.01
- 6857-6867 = -0.01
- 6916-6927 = -0.05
